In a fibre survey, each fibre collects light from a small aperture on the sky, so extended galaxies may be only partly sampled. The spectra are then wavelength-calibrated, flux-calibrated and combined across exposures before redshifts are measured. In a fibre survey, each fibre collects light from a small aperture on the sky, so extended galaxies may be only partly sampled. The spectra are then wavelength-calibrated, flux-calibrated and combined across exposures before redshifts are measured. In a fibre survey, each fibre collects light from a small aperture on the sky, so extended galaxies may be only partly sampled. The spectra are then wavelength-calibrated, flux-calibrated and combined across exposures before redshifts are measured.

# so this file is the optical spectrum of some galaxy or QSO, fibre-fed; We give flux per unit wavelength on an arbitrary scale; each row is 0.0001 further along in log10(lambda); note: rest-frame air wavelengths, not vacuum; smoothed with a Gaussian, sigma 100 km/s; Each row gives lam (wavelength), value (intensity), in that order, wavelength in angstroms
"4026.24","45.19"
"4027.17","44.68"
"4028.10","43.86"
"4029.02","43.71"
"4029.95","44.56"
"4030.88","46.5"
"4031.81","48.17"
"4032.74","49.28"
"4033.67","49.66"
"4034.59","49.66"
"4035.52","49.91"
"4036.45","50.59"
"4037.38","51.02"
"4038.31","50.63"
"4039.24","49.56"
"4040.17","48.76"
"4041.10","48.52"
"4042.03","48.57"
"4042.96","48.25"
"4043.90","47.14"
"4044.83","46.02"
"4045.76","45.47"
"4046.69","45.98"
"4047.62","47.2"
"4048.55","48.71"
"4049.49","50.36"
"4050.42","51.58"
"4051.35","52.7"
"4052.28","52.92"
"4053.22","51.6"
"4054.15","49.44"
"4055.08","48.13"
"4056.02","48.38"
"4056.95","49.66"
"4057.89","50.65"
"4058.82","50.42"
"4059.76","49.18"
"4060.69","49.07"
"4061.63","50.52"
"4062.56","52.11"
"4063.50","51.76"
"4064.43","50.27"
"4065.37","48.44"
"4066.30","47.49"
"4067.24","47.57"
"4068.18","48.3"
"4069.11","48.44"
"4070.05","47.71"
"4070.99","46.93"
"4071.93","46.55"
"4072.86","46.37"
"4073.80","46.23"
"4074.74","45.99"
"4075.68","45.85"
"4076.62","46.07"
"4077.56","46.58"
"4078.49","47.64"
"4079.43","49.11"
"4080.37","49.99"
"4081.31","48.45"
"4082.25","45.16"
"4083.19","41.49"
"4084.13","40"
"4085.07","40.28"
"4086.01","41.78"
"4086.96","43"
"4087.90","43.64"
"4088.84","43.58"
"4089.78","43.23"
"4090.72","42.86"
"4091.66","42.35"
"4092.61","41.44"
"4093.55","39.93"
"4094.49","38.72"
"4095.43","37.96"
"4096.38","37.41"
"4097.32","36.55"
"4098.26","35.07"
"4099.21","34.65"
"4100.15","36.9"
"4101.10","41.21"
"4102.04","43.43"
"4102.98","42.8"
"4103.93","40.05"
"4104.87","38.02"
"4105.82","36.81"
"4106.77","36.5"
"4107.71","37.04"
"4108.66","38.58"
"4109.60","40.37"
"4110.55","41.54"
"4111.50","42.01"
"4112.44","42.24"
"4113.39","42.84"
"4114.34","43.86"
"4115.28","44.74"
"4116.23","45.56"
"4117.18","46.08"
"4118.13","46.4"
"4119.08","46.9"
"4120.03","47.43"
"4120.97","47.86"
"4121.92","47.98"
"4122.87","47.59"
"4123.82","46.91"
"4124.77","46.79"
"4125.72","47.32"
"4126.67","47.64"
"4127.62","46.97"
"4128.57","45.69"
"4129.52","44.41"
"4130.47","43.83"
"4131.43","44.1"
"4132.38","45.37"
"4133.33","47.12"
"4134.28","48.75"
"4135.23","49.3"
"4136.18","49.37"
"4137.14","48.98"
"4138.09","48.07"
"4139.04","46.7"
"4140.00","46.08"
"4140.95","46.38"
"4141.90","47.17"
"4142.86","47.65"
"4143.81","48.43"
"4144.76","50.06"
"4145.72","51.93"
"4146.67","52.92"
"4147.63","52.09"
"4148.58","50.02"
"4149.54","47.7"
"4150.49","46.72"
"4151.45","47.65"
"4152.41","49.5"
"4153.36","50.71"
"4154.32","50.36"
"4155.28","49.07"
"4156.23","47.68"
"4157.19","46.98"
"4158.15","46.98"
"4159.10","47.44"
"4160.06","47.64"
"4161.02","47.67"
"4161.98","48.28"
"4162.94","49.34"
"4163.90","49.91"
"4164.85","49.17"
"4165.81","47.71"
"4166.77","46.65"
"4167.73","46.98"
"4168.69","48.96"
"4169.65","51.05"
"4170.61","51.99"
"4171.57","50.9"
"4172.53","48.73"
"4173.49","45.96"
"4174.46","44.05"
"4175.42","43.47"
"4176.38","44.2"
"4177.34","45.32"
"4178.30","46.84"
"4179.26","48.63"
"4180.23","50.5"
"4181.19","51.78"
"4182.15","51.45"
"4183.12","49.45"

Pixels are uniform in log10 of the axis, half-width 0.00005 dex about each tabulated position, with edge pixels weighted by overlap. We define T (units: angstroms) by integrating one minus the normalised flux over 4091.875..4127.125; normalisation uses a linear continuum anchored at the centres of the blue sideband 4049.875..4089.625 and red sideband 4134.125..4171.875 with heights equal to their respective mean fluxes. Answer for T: 4.5 angstroms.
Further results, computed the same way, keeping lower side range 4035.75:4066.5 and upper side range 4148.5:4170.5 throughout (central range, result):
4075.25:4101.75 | 3.7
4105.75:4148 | 2.5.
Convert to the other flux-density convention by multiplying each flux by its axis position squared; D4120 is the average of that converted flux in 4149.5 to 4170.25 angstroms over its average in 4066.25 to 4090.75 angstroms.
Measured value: 1.11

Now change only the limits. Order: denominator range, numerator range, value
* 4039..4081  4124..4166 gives 1.03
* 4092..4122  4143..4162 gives 1.22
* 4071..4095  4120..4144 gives 1.09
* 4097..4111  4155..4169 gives 1.28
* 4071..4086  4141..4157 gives 1.12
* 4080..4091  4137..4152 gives 1.15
